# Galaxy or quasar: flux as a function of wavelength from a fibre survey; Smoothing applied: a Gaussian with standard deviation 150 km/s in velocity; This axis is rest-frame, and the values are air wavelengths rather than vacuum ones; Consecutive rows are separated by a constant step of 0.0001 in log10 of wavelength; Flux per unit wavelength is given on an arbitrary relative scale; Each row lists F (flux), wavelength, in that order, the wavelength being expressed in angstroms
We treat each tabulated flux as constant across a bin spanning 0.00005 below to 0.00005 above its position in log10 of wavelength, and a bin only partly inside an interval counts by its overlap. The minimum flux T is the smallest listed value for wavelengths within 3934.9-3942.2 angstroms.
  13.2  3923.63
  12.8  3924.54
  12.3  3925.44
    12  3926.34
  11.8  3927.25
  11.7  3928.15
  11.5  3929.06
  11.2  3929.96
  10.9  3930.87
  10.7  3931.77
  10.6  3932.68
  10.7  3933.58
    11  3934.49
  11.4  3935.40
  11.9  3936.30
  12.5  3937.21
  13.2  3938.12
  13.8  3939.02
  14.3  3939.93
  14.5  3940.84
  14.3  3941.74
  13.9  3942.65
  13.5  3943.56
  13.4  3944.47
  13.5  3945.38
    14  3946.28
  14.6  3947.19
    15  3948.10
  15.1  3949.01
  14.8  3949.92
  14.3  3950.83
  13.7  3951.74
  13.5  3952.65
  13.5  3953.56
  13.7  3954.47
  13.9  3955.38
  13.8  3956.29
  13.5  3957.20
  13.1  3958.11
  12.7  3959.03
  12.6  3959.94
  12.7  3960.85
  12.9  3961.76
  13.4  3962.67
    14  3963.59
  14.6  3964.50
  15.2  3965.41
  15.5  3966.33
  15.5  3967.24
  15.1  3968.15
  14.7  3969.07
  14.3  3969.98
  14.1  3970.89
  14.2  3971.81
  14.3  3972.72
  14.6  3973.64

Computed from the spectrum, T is 11.4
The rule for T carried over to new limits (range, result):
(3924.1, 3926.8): 12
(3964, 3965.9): 14.6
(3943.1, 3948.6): 13.4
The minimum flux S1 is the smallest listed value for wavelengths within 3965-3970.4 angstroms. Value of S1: 14.3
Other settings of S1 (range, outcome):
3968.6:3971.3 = 14.1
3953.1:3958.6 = 13.1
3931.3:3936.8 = 10.6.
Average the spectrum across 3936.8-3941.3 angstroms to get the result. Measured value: 13.7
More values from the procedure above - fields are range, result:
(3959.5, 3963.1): 12.9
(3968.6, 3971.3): 14.4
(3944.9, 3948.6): 14.3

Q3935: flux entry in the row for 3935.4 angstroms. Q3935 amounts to 11.4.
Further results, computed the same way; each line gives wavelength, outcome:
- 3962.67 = 13.4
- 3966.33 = 15.5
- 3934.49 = 11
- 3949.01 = 15.1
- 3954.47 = 13.7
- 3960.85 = 12.7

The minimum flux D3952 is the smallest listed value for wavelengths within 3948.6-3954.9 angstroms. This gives 13.5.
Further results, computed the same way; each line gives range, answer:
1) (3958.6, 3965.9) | 12.6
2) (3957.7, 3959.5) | 12.7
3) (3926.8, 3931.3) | 10.9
